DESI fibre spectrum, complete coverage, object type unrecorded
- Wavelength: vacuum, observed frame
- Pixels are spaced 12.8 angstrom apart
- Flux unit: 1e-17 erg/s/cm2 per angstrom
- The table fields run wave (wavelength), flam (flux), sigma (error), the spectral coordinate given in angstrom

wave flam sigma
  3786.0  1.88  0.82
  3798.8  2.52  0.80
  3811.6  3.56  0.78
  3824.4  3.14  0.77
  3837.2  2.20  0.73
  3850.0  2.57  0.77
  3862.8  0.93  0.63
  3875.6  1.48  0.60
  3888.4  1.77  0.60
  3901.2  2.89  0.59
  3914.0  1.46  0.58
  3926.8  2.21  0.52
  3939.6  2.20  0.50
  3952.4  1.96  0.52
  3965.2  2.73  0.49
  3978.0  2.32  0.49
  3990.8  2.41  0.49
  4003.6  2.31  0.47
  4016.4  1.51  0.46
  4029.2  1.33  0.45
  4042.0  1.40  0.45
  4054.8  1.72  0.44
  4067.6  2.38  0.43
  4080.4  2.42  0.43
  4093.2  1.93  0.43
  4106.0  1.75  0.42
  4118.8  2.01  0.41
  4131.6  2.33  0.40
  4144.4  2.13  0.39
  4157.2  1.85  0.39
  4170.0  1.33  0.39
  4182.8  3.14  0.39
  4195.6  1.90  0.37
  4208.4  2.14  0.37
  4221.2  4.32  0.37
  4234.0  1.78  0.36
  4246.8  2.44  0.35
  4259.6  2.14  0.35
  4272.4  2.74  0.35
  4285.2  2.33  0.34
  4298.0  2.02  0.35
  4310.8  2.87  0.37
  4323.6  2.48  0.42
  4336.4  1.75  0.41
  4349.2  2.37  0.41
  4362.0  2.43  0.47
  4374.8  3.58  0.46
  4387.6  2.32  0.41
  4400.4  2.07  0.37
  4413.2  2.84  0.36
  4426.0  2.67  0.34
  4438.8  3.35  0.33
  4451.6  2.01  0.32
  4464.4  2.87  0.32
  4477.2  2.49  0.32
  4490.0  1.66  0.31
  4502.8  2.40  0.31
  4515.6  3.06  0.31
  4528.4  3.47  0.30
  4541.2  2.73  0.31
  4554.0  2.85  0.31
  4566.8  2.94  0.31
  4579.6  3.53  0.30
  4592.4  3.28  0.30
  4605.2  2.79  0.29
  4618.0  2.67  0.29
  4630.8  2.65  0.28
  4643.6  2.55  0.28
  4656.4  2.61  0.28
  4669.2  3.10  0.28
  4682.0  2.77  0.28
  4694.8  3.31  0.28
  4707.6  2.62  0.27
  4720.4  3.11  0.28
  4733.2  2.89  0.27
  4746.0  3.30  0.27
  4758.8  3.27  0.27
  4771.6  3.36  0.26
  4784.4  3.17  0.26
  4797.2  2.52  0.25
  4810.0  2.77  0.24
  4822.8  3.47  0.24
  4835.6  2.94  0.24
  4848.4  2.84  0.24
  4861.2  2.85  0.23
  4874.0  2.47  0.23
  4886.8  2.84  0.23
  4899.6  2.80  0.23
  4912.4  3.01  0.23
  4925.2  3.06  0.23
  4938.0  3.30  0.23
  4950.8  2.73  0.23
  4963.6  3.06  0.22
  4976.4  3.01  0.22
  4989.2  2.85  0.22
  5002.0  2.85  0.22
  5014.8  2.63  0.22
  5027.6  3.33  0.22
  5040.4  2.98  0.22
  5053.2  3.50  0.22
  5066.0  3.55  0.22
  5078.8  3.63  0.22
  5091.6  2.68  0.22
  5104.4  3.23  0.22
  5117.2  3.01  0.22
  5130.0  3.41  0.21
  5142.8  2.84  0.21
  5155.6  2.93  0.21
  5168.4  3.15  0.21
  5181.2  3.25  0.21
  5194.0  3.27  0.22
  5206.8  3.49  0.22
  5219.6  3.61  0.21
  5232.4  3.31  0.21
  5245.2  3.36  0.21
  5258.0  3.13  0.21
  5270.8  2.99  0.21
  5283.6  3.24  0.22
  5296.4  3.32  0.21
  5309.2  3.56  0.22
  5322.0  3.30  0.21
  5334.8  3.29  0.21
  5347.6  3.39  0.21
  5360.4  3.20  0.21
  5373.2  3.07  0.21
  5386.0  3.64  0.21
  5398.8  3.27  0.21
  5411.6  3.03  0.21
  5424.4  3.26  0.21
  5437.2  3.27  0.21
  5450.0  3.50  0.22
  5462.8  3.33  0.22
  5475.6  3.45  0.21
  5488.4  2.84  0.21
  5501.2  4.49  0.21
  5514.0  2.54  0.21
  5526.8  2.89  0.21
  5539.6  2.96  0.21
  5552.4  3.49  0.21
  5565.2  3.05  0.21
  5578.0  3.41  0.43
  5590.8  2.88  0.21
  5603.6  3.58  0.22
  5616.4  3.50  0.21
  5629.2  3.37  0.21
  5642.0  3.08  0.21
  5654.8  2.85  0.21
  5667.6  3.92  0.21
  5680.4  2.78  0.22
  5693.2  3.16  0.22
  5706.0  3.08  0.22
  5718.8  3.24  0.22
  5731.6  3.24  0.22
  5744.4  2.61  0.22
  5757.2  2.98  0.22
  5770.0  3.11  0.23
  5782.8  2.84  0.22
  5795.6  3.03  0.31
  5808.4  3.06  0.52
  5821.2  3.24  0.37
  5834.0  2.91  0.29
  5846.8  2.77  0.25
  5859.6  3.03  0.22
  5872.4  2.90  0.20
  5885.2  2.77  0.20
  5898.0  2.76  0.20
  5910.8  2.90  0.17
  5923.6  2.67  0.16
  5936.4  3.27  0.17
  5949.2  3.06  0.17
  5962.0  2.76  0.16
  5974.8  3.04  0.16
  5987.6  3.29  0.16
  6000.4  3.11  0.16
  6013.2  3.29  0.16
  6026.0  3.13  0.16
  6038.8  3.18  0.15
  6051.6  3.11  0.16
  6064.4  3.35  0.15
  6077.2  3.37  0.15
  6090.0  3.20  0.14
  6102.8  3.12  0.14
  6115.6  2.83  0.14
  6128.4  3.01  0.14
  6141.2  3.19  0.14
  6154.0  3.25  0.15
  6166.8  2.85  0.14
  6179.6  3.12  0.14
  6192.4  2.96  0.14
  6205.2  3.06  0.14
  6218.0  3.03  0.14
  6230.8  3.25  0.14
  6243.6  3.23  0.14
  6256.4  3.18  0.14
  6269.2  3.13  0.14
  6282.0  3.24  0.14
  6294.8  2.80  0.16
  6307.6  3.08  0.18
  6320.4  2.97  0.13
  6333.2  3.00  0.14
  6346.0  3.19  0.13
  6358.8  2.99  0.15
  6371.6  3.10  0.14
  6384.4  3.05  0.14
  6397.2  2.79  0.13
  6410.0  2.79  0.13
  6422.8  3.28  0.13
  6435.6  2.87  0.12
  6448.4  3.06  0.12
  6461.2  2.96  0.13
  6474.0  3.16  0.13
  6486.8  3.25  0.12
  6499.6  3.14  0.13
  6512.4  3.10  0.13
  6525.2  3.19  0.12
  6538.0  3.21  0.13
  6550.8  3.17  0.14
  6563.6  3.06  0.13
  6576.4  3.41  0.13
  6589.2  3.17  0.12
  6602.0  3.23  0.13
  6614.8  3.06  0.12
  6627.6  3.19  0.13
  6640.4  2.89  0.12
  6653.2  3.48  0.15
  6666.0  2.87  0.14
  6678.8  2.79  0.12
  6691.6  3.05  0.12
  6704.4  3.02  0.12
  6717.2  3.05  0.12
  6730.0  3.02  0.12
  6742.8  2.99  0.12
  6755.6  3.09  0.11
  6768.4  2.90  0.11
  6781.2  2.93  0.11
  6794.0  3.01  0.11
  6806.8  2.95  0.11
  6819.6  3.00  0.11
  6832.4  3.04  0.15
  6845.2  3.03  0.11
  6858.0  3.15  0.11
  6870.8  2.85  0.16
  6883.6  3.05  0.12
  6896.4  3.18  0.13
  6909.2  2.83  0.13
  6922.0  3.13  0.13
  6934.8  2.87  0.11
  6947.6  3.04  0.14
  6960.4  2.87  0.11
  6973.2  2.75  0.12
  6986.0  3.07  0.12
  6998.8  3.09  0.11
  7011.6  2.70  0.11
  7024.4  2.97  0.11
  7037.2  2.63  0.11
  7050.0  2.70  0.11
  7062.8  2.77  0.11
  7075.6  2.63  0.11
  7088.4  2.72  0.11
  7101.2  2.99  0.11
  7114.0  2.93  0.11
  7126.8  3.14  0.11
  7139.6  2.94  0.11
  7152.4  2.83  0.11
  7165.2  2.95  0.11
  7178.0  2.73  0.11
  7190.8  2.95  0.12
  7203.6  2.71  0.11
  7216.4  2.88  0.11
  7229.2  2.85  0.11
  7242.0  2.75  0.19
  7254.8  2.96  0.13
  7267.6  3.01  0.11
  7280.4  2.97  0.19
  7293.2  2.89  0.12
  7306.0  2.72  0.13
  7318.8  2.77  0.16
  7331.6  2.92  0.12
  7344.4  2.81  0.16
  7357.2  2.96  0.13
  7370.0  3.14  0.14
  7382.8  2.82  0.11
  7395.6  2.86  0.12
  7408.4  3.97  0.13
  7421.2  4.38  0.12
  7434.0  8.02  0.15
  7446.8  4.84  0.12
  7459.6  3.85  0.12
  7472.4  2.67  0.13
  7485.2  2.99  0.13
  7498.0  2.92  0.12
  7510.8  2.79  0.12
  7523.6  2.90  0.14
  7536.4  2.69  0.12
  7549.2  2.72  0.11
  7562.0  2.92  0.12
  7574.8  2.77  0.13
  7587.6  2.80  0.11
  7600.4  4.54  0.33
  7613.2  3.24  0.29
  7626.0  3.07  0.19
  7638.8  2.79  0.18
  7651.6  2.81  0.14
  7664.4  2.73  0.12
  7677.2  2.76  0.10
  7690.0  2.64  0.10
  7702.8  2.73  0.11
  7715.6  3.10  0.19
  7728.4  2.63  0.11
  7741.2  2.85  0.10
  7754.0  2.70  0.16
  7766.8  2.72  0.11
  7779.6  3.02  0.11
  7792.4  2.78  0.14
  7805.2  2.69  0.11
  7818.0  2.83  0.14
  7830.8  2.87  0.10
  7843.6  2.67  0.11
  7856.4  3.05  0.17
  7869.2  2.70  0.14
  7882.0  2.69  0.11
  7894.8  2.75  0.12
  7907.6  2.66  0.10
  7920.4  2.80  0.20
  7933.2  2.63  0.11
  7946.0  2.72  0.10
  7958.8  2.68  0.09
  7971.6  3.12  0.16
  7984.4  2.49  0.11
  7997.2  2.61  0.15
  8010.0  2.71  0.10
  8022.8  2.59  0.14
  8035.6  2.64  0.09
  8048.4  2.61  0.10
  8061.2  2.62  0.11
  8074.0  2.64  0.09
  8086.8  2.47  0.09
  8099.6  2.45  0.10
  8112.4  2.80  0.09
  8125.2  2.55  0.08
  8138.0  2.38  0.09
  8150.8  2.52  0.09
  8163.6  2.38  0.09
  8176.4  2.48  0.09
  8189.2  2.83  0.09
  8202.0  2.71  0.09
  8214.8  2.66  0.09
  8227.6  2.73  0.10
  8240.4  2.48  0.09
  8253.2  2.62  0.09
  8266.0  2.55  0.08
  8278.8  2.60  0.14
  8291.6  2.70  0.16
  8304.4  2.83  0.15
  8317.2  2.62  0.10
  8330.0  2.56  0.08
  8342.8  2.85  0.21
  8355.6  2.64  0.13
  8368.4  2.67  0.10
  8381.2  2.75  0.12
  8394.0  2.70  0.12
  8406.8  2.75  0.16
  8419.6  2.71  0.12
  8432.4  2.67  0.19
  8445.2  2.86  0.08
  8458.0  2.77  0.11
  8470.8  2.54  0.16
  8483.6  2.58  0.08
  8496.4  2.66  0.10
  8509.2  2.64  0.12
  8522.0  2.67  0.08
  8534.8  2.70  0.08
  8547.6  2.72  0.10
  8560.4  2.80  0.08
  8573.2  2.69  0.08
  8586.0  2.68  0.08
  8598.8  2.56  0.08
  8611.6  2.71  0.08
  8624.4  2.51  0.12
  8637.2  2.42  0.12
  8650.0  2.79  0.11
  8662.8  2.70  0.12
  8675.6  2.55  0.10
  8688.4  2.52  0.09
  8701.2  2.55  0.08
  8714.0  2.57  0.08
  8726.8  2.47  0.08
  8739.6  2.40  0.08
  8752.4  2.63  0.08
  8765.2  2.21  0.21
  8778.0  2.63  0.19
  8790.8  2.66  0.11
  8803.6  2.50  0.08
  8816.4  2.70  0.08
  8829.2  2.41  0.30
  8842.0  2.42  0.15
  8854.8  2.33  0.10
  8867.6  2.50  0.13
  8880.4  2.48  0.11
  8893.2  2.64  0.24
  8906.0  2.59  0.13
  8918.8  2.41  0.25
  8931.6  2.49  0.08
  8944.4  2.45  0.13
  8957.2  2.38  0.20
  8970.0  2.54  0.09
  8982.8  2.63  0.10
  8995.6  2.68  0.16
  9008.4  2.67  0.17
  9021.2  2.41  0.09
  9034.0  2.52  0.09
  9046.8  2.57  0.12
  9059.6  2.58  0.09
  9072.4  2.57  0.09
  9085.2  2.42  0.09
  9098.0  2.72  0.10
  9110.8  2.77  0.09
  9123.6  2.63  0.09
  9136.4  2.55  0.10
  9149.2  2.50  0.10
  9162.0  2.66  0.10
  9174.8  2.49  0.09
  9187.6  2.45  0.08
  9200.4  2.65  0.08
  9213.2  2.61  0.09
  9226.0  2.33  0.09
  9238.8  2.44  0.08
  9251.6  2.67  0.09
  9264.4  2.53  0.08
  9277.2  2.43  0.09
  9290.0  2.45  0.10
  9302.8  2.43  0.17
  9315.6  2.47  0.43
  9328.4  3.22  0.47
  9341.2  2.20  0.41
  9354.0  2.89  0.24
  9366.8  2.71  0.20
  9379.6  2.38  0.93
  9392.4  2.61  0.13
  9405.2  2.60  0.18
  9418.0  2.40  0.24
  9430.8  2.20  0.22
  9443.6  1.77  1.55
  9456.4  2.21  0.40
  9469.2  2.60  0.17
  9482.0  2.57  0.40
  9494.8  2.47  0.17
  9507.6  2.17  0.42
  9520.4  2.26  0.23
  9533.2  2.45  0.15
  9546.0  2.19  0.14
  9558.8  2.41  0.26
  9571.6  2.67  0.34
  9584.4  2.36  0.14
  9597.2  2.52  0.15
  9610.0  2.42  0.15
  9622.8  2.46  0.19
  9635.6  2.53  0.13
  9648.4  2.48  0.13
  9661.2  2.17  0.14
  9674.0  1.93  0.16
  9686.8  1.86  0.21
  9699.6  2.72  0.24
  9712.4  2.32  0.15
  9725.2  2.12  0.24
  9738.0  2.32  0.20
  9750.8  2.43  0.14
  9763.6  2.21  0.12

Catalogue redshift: 0.13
